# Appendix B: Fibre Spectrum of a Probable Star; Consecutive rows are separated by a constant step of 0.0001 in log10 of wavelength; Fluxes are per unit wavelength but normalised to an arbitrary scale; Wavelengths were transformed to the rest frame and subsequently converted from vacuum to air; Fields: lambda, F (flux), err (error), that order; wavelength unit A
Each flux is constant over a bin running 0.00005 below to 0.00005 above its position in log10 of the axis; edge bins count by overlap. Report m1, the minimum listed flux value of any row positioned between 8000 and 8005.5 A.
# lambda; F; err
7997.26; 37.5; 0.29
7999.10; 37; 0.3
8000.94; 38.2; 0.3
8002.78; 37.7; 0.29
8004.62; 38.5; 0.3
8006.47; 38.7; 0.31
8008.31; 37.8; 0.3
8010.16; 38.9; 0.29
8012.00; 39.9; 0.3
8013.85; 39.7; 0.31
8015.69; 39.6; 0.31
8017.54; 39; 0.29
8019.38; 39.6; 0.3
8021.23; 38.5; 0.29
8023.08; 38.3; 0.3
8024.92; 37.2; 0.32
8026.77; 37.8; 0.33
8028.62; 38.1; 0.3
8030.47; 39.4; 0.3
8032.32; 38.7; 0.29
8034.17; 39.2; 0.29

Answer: 37.7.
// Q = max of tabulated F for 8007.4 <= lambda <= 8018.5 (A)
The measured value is 39.9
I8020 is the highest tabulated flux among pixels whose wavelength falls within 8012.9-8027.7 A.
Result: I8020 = 39.7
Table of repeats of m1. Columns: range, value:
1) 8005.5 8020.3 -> 37.8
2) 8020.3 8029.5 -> 37.2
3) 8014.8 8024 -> 38.3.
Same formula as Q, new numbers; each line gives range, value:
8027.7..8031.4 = 39.4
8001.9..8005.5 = 38.5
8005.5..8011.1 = 38.9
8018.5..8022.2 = 39.6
